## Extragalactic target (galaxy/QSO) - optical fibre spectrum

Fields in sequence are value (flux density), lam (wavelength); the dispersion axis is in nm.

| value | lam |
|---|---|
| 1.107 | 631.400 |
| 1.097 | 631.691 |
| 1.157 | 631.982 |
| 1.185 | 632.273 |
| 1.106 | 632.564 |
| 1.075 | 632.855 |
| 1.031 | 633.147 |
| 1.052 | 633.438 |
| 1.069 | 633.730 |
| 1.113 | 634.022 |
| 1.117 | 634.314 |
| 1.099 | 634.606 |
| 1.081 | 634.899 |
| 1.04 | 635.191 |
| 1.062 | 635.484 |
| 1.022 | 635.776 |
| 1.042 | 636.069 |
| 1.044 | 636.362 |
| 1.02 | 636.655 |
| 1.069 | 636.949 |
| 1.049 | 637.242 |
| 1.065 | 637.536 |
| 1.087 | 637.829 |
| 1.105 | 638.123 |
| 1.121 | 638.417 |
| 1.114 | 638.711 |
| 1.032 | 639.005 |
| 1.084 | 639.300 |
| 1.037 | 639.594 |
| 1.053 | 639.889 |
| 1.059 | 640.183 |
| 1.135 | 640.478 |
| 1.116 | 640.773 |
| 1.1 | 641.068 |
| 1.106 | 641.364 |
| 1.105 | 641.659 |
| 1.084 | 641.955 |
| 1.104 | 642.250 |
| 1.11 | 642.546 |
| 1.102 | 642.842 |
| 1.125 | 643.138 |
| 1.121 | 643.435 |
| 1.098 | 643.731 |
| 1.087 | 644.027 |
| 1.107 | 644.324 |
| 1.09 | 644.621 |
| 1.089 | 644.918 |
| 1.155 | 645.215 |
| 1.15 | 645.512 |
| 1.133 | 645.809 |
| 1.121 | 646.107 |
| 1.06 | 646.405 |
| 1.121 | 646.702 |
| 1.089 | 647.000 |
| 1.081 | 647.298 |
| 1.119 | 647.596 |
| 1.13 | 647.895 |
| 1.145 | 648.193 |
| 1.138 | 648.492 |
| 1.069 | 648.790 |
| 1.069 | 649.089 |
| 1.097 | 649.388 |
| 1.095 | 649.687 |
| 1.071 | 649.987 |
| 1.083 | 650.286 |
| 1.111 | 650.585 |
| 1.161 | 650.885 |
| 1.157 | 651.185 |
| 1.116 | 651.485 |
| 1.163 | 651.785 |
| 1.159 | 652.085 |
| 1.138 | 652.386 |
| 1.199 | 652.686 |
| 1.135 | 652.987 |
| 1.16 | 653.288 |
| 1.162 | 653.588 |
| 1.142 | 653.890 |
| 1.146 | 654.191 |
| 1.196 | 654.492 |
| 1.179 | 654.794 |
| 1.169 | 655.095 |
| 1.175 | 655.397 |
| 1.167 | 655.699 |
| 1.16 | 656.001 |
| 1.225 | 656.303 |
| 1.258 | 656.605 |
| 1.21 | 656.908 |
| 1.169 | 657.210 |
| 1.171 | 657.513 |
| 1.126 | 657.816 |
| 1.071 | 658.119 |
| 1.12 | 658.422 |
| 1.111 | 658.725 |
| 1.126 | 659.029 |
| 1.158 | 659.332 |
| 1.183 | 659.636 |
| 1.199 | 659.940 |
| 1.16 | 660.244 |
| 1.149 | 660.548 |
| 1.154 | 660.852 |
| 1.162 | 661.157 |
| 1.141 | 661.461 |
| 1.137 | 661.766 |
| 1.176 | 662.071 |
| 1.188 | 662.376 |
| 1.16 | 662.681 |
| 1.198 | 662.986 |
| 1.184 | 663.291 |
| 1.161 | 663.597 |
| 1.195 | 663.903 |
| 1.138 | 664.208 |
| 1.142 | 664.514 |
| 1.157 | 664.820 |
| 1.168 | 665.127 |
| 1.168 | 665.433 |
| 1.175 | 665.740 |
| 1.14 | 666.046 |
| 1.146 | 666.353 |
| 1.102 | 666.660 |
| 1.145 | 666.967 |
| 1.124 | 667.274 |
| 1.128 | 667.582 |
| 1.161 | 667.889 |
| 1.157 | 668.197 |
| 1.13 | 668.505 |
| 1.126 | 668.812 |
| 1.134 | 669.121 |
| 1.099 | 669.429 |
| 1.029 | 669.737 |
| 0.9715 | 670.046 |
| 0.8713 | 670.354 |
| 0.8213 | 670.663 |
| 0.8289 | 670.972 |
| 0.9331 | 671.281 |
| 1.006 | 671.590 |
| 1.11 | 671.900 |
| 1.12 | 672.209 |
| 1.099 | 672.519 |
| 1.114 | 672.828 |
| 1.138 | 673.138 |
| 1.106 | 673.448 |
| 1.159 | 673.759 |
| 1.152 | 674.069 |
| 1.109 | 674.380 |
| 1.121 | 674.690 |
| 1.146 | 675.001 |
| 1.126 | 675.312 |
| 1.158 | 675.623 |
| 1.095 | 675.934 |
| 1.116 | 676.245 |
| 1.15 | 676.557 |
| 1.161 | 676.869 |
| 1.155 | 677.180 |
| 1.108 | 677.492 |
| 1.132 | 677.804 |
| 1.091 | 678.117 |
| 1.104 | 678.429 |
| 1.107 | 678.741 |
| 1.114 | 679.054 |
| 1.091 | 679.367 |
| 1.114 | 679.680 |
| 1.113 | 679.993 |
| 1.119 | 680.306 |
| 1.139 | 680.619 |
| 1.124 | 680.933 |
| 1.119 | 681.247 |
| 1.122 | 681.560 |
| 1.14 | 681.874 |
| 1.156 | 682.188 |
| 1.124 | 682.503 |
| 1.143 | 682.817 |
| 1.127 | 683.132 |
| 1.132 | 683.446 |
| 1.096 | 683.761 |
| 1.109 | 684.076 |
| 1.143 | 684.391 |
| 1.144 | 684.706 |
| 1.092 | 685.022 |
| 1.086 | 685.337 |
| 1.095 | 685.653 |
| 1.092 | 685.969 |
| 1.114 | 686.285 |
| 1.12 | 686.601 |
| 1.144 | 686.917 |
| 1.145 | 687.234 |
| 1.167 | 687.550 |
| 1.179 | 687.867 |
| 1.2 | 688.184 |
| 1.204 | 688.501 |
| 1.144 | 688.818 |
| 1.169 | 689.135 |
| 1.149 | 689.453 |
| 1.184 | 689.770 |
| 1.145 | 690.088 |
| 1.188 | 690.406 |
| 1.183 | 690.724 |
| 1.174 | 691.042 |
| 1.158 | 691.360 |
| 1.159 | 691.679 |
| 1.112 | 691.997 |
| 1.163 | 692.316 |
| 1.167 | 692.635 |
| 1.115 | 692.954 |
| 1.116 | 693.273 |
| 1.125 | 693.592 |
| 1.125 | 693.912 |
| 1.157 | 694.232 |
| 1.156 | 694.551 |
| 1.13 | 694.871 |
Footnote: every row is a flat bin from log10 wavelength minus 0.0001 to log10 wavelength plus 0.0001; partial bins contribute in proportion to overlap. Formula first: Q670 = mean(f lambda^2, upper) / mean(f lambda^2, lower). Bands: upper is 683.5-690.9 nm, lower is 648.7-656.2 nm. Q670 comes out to 1.11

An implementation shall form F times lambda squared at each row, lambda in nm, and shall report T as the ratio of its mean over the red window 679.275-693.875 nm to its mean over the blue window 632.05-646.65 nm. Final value 1.2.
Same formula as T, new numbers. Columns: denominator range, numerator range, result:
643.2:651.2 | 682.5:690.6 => 1.16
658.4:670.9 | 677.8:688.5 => 1.06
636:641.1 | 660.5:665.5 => 1.17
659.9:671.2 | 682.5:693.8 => 1.09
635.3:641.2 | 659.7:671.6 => 1.13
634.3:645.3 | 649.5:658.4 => 1.11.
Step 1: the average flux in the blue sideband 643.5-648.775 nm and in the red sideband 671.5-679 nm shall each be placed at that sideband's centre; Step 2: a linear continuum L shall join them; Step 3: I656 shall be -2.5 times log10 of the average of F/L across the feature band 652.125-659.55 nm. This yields -0.045 mag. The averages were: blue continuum 1.11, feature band 1.16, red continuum 1.12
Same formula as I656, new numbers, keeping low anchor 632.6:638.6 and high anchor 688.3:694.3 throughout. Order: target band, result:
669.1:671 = 0.17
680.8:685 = 0.01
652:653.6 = -0.06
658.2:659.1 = -0.01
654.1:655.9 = -0.07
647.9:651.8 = -0.02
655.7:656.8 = -0.10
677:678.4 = 0.01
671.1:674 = 0.04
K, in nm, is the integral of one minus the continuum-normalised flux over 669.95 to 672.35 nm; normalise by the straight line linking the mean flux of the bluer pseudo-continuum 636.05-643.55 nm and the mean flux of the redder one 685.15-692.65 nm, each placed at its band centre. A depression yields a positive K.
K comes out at 0.36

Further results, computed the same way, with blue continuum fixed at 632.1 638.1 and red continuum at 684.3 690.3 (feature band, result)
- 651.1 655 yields -0.22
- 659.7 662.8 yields -0.15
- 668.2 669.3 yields -0.01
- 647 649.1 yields -0.04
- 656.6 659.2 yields -0.10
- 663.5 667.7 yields -0.13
